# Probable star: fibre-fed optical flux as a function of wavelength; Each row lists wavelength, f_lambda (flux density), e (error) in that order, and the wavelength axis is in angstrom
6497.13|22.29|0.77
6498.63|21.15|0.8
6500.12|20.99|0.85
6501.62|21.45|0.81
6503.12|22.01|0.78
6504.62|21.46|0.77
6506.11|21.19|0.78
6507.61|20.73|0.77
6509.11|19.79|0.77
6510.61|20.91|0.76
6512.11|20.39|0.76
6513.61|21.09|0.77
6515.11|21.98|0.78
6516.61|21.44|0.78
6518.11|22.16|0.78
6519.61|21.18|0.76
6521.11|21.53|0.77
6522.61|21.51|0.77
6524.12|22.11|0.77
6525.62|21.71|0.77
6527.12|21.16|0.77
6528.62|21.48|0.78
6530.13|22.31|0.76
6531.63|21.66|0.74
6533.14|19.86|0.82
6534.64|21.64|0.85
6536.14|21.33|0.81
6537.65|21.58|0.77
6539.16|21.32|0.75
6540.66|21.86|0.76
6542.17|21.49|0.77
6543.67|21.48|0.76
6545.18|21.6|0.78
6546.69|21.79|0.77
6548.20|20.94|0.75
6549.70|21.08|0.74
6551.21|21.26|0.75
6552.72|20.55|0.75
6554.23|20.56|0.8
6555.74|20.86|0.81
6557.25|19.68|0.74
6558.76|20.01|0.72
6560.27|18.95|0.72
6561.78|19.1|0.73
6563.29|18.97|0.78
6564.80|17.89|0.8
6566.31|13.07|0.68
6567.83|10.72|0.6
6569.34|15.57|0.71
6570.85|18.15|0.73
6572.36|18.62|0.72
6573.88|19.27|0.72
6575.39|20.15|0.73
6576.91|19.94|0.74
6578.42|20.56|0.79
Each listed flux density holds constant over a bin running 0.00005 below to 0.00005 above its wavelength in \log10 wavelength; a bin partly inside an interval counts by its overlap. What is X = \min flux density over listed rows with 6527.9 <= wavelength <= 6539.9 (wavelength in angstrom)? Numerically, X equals 19.86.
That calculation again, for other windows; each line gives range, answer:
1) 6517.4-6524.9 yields 21.18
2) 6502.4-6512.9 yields 19.79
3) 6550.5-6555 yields 20.55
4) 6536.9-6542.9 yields 21.32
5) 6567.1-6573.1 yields 10.72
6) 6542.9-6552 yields 20.94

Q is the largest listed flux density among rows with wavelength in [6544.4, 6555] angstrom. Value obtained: 21.79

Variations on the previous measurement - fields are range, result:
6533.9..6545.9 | 21.86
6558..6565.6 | 20.01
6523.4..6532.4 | 22.31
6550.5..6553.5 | 21.26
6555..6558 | 20.86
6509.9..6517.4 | 21.98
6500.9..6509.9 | 22.01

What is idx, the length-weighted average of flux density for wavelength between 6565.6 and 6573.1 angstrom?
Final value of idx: 15.2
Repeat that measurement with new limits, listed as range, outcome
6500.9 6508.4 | 21.4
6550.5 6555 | 20.8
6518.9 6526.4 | 21.6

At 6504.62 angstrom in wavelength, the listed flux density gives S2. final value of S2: 21.46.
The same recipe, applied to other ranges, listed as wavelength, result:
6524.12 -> 22.11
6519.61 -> 21.18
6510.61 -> 20.91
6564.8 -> 17.89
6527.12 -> 21.16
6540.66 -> 21.86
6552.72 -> 20.55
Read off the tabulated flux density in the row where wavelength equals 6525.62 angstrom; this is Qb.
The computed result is 21.71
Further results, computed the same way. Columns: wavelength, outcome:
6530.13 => 22.31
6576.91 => 19.94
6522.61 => 21.51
